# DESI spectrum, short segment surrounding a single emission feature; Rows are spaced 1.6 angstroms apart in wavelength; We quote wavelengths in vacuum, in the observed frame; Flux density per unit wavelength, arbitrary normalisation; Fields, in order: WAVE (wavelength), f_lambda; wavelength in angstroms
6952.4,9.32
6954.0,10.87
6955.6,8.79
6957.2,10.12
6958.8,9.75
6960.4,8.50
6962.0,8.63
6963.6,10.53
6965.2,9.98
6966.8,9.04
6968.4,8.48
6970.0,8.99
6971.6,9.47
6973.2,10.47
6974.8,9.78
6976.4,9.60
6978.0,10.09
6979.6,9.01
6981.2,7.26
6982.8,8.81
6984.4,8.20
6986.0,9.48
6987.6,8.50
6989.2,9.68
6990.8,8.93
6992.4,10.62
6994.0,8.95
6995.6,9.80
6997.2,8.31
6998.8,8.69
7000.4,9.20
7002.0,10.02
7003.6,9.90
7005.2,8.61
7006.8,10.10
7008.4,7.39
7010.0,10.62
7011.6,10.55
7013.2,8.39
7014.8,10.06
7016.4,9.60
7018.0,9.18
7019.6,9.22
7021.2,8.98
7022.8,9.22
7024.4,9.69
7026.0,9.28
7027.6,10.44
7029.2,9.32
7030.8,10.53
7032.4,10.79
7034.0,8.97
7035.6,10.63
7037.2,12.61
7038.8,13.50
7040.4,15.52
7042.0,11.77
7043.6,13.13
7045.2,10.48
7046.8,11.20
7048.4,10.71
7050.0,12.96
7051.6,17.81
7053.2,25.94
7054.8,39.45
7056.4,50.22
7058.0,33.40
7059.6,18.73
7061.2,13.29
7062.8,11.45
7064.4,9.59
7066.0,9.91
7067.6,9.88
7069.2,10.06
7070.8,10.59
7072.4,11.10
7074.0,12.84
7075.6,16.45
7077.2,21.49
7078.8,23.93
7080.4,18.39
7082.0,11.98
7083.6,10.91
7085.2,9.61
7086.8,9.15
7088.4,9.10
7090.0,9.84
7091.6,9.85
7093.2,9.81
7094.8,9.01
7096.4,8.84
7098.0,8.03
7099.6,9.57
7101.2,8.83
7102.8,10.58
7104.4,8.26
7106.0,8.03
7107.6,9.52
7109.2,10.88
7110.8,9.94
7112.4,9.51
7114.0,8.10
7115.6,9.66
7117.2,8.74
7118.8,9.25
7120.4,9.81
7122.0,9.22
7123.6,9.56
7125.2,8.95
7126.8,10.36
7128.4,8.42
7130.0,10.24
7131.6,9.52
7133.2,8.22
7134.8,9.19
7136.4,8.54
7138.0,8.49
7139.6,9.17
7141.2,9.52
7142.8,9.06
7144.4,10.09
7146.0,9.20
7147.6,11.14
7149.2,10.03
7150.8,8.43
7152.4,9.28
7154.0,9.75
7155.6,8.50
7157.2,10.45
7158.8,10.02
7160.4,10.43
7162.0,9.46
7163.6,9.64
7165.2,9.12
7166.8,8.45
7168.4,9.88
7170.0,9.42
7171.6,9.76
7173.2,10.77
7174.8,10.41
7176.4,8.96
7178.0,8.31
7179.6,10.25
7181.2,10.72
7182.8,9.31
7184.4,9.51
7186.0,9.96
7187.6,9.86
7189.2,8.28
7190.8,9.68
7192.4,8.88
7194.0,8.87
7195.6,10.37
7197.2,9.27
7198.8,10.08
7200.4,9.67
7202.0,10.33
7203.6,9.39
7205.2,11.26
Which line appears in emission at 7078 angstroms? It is [N II]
